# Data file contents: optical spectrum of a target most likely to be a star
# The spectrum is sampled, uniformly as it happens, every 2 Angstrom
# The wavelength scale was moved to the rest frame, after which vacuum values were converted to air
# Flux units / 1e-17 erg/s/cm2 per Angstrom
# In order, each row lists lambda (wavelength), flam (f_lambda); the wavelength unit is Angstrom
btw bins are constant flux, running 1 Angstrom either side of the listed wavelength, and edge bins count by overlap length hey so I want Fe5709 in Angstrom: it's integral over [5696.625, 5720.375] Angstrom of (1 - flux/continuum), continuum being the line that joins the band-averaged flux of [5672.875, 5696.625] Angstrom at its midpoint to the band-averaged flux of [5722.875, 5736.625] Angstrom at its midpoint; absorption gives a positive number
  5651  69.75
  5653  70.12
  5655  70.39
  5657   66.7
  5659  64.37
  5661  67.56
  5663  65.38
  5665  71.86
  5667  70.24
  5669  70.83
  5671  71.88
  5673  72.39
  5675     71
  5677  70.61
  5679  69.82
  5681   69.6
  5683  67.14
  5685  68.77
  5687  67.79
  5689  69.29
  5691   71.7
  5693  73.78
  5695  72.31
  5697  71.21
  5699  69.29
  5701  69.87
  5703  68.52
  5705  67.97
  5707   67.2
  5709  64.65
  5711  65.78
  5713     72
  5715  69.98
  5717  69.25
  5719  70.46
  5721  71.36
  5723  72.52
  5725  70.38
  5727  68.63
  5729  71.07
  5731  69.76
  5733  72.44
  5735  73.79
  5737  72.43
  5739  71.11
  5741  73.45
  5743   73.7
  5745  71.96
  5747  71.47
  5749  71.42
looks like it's 0.7 Angstrom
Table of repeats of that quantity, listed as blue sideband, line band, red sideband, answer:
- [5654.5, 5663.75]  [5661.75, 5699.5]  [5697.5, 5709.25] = -1.55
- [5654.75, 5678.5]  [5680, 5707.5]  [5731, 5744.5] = 0.38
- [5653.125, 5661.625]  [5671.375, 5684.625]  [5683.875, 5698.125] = -0.13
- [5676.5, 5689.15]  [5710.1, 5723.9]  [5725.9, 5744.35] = 0.12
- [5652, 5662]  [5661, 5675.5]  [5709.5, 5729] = -0.44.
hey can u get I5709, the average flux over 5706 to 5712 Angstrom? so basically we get 65.9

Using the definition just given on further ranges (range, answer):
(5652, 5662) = 67.8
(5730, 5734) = 71.1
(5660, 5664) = 66.5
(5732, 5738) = 72.9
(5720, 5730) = 70.8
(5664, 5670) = 71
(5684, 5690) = 68.6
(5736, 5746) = 72.5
